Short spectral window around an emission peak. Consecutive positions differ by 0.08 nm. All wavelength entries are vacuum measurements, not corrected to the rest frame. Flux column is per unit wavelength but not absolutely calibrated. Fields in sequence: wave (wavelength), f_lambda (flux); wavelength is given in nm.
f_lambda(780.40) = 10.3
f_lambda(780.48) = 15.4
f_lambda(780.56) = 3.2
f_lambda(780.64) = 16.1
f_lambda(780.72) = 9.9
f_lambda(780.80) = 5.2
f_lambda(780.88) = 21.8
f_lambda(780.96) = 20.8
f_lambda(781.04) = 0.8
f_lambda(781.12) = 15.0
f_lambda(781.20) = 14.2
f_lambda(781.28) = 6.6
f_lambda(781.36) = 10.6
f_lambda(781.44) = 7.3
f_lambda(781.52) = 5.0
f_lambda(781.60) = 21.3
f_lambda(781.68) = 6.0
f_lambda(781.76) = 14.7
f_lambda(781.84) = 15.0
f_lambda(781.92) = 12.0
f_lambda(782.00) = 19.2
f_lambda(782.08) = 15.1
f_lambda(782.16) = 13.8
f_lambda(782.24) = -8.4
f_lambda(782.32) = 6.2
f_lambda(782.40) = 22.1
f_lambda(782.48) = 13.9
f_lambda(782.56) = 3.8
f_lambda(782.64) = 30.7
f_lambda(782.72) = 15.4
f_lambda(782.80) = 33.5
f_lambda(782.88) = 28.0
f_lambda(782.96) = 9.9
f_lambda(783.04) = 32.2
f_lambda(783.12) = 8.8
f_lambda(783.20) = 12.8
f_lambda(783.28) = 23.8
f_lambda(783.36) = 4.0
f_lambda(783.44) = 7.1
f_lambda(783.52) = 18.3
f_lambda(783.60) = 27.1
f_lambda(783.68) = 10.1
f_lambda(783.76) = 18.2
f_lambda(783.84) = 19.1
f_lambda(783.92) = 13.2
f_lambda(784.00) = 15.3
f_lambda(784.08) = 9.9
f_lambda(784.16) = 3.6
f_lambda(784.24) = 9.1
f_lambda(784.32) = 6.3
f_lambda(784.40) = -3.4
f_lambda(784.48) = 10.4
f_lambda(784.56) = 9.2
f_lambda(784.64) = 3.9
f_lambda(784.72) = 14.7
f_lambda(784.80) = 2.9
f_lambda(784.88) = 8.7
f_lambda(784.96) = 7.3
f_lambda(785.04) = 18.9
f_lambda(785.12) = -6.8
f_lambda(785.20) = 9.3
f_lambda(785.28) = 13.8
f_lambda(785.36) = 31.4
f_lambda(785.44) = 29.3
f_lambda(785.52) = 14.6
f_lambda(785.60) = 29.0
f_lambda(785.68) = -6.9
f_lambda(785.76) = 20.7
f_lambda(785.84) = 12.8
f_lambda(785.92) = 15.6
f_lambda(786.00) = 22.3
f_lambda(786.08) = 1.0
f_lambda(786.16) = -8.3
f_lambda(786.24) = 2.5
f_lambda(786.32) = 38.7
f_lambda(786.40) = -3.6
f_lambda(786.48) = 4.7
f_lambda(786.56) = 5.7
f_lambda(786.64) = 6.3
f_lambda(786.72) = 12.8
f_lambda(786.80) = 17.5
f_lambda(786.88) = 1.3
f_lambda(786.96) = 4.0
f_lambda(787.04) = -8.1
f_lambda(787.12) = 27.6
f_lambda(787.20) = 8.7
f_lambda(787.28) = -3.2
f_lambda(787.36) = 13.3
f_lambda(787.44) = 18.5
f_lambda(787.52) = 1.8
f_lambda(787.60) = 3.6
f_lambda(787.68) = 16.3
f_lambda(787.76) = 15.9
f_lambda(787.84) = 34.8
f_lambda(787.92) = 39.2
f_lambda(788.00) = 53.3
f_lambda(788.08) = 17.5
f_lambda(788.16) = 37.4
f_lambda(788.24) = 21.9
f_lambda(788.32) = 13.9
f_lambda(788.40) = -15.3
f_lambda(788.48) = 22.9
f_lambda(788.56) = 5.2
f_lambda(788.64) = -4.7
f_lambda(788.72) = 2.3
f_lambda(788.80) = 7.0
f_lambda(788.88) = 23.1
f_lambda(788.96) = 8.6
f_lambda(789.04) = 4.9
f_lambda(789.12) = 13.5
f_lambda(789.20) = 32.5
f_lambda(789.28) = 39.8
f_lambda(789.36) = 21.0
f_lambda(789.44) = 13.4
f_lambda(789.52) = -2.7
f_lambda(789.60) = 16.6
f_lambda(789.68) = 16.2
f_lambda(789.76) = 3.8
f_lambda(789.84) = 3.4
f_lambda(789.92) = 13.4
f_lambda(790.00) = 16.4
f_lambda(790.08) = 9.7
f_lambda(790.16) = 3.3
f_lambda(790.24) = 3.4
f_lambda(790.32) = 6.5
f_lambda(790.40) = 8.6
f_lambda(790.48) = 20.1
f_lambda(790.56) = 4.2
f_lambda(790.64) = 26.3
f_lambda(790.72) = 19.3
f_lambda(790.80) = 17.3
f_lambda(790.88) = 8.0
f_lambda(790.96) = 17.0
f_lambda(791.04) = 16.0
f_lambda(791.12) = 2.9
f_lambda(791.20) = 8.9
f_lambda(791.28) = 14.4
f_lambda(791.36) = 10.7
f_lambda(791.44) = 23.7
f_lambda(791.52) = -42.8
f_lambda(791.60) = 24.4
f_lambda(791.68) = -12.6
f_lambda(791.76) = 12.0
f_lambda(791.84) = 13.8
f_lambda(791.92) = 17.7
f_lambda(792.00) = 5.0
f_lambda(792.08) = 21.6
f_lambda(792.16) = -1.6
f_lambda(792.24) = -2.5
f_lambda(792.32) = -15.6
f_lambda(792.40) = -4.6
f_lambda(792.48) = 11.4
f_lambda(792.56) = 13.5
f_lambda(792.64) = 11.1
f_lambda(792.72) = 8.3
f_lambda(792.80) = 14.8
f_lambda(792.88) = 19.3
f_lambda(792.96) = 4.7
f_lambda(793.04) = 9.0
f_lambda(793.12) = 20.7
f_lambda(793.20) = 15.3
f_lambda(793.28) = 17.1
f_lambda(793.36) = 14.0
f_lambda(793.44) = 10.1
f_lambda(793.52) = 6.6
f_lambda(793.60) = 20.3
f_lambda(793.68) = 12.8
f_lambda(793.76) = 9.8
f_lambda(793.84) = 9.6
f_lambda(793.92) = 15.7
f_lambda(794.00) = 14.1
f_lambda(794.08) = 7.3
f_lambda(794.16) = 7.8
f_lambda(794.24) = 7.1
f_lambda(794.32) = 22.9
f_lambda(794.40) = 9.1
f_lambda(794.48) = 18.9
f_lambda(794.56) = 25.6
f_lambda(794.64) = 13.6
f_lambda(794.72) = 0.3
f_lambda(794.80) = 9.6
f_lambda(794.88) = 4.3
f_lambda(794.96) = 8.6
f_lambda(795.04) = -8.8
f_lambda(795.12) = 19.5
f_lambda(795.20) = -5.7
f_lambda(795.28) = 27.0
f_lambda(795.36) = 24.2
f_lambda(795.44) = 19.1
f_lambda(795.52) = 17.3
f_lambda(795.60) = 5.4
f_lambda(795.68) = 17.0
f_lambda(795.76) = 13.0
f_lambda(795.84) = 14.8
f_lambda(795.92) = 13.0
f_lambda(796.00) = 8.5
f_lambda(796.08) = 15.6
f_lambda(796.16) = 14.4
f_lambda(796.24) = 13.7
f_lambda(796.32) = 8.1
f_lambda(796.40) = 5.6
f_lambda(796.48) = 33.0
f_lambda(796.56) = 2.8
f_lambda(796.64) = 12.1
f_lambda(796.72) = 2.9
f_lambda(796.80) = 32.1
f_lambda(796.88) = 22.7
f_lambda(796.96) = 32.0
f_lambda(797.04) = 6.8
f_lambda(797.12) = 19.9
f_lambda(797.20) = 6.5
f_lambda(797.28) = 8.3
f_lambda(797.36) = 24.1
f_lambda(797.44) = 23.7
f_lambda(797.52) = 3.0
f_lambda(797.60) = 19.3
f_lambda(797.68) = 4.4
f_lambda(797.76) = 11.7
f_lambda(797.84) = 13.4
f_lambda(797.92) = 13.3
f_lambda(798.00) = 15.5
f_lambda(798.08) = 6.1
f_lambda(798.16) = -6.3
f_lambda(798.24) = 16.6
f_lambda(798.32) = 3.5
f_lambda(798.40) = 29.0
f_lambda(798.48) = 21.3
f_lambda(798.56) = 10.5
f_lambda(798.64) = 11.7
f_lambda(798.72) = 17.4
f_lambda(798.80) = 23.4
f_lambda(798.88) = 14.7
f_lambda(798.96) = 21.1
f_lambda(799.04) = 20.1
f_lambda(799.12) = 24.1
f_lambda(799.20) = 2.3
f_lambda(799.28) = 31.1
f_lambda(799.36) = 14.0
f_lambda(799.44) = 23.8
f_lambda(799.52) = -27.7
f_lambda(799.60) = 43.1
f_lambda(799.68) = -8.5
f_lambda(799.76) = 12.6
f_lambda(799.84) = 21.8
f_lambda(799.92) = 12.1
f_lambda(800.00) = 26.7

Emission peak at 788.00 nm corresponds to Hgamma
